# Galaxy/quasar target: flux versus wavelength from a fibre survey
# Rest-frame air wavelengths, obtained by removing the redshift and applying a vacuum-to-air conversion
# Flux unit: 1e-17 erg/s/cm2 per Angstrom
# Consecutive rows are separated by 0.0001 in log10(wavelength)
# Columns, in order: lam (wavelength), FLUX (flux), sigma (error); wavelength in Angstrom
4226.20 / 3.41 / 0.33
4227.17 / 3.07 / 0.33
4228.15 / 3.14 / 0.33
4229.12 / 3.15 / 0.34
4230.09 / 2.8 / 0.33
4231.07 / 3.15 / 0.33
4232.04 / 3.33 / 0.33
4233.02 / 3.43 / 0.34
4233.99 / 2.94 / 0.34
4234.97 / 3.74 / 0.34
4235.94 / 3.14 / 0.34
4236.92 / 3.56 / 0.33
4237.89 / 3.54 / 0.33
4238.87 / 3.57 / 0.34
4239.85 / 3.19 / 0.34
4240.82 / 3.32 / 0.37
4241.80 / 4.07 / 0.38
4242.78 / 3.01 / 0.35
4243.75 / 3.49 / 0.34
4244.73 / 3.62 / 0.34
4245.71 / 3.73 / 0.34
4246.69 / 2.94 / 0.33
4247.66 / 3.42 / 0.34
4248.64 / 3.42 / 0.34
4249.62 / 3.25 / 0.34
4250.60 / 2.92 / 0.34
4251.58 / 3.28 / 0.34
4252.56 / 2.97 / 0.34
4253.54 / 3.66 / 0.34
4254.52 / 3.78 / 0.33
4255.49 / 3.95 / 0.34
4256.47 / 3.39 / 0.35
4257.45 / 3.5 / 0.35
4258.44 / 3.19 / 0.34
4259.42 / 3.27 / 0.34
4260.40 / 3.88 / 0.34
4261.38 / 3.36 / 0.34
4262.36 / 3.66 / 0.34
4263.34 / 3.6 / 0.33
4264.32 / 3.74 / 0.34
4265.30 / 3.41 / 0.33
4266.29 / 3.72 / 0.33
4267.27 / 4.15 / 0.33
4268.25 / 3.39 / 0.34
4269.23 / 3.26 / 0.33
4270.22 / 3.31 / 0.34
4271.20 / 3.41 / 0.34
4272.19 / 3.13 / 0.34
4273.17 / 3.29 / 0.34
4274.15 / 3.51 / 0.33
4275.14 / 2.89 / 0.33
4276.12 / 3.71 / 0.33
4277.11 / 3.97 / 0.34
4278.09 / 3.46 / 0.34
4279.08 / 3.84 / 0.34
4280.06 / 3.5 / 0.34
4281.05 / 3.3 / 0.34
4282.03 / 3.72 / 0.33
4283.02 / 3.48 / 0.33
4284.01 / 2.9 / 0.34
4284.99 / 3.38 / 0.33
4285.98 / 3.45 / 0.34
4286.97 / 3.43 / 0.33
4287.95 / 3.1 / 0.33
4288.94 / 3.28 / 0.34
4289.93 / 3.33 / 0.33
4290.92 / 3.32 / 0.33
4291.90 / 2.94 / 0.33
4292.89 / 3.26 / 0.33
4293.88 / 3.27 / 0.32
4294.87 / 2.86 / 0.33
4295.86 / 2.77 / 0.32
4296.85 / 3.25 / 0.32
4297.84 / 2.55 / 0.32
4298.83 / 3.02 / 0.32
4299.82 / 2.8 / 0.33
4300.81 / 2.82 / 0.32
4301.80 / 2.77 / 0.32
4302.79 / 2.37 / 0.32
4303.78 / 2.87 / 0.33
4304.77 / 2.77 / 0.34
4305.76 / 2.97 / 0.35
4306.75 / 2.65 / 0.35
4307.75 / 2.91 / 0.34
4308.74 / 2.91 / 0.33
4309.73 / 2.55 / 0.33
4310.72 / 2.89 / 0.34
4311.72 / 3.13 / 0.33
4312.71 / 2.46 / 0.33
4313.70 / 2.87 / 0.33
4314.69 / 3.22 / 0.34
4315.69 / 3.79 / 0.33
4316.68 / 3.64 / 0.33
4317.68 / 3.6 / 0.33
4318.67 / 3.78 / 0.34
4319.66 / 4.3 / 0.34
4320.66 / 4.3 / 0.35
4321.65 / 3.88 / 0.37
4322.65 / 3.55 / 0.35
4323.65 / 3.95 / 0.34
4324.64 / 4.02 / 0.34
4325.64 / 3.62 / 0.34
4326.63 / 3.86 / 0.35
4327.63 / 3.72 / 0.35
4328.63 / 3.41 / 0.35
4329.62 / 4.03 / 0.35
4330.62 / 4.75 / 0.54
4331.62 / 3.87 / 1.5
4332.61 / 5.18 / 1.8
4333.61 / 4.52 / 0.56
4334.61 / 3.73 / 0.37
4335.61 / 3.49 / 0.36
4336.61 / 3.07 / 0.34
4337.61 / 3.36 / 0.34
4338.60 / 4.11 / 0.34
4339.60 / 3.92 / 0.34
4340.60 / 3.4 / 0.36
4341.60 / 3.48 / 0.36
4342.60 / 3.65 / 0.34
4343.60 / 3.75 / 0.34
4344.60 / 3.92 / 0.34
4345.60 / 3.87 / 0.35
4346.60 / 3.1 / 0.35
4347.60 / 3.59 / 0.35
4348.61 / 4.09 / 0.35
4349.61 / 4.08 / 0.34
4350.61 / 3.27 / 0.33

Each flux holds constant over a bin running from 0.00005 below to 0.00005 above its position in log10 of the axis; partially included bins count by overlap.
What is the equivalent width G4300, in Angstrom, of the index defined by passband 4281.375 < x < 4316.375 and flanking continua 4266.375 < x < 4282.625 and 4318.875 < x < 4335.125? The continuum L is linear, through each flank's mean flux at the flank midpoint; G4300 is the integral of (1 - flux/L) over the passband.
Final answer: 6.6 Angstrom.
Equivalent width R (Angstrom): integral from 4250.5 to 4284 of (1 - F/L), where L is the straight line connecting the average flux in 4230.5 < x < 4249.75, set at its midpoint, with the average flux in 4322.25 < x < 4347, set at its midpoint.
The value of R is 0.3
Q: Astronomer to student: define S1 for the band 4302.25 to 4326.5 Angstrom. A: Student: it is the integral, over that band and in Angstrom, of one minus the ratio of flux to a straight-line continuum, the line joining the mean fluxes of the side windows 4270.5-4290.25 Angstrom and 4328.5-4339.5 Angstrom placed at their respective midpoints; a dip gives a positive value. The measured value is 3.1 Angstrom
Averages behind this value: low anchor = 3.4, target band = 3.3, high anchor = 3.98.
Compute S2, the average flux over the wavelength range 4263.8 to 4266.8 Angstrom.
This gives 3.63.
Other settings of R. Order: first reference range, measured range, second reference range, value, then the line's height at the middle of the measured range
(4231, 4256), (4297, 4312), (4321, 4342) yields 3.69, 3.72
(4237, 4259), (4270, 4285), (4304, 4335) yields 0.23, 3.48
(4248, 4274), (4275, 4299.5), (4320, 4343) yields 2.21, 3.61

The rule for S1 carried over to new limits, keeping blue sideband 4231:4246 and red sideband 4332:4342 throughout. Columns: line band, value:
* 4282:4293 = 1.1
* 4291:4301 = 1.9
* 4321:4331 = -0.2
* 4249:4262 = 0.3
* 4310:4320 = 1.1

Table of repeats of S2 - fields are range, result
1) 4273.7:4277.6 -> 3.52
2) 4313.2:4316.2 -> 3.3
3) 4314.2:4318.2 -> 3.56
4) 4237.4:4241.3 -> 3.41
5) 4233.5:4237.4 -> 3.35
